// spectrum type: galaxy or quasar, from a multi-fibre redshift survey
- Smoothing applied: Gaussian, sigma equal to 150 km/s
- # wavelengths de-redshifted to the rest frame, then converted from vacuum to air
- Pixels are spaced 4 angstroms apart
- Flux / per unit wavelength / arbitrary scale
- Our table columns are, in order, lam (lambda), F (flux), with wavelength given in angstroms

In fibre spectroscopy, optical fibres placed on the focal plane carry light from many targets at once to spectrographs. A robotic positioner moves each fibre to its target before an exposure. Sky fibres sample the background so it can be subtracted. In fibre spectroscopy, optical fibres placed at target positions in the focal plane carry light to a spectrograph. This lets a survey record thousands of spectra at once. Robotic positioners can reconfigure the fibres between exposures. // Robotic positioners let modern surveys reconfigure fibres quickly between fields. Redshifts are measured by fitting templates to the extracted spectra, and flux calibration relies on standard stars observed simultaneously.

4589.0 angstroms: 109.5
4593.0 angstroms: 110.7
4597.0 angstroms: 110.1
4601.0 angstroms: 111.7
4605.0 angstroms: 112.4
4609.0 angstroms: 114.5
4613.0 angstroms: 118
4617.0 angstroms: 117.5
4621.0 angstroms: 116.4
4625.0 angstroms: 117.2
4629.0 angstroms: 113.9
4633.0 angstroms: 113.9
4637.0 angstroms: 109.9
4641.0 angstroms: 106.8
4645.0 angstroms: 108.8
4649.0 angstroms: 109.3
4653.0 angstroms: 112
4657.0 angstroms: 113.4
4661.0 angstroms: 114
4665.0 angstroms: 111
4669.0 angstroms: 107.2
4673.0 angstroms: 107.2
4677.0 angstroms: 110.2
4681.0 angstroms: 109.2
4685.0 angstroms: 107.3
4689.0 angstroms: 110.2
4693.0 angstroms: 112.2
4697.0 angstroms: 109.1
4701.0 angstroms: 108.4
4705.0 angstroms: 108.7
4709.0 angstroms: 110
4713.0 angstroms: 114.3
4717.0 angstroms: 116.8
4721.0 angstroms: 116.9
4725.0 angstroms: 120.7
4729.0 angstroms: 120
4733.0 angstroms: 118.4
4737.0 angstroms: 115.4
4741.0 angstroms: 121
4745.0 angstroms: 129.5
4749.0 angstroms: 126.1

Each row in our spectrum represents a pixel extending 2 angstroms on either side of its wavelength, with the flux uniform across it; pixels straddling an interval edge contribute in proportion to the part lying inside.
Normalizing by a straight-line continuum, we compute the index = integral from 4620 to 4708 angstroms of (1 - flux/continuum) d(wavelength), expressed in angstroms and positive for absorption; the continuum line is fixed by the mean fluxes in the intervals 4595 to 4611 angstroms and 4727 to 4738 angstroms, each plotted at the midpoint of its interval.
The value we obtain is 3.3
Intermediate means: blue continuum 112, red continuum 118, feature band 111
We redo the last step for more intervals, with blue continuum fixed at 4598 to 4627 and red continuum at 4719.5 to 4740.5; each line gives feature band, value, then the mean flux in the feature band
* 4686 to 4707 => 1.4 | 110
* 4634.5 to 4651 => 1.0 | 109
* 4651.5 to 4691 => 2.3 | 110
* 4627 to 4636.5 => 0.2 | 113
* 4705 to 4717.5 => 0.6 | 113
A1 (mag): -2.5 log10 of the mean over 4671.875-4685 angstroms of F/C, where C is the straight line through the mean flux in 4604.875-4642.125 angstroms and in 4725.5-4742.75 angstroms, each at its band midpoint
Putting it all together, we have 0.075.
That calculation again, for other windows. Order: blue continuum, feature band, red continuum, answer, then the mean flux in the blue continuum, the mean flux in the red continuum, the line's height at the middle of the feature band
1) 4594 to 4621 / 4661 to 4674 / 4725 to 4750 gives 0.077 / 114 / 121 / 117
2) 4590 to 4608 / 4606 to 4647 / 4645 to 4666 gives -0.021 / 111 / 112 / 111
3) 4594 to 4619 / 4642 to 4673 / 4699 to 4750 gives 0.047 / 114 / 117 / 115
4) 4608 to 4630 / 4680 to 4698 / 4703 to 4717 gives 0.032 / 116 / 112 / 113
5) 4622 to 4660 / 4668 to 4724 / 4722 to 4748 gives 0.061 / 112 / 121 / 117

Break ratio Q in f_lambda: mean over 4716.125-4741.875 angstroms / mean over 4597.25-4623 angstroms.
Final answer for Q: 1.03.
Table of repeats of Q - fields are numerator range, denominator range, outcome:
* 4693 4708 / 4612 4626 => 0.93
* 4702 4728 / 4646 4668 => 1.03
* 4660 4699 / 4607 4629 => 0.94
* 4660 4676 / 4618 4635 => 0.95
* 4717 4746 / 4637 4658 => 1.09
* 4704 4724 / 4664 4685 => 1.05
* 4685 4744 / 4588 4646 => 1.01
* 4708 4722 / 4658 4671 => 1.03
